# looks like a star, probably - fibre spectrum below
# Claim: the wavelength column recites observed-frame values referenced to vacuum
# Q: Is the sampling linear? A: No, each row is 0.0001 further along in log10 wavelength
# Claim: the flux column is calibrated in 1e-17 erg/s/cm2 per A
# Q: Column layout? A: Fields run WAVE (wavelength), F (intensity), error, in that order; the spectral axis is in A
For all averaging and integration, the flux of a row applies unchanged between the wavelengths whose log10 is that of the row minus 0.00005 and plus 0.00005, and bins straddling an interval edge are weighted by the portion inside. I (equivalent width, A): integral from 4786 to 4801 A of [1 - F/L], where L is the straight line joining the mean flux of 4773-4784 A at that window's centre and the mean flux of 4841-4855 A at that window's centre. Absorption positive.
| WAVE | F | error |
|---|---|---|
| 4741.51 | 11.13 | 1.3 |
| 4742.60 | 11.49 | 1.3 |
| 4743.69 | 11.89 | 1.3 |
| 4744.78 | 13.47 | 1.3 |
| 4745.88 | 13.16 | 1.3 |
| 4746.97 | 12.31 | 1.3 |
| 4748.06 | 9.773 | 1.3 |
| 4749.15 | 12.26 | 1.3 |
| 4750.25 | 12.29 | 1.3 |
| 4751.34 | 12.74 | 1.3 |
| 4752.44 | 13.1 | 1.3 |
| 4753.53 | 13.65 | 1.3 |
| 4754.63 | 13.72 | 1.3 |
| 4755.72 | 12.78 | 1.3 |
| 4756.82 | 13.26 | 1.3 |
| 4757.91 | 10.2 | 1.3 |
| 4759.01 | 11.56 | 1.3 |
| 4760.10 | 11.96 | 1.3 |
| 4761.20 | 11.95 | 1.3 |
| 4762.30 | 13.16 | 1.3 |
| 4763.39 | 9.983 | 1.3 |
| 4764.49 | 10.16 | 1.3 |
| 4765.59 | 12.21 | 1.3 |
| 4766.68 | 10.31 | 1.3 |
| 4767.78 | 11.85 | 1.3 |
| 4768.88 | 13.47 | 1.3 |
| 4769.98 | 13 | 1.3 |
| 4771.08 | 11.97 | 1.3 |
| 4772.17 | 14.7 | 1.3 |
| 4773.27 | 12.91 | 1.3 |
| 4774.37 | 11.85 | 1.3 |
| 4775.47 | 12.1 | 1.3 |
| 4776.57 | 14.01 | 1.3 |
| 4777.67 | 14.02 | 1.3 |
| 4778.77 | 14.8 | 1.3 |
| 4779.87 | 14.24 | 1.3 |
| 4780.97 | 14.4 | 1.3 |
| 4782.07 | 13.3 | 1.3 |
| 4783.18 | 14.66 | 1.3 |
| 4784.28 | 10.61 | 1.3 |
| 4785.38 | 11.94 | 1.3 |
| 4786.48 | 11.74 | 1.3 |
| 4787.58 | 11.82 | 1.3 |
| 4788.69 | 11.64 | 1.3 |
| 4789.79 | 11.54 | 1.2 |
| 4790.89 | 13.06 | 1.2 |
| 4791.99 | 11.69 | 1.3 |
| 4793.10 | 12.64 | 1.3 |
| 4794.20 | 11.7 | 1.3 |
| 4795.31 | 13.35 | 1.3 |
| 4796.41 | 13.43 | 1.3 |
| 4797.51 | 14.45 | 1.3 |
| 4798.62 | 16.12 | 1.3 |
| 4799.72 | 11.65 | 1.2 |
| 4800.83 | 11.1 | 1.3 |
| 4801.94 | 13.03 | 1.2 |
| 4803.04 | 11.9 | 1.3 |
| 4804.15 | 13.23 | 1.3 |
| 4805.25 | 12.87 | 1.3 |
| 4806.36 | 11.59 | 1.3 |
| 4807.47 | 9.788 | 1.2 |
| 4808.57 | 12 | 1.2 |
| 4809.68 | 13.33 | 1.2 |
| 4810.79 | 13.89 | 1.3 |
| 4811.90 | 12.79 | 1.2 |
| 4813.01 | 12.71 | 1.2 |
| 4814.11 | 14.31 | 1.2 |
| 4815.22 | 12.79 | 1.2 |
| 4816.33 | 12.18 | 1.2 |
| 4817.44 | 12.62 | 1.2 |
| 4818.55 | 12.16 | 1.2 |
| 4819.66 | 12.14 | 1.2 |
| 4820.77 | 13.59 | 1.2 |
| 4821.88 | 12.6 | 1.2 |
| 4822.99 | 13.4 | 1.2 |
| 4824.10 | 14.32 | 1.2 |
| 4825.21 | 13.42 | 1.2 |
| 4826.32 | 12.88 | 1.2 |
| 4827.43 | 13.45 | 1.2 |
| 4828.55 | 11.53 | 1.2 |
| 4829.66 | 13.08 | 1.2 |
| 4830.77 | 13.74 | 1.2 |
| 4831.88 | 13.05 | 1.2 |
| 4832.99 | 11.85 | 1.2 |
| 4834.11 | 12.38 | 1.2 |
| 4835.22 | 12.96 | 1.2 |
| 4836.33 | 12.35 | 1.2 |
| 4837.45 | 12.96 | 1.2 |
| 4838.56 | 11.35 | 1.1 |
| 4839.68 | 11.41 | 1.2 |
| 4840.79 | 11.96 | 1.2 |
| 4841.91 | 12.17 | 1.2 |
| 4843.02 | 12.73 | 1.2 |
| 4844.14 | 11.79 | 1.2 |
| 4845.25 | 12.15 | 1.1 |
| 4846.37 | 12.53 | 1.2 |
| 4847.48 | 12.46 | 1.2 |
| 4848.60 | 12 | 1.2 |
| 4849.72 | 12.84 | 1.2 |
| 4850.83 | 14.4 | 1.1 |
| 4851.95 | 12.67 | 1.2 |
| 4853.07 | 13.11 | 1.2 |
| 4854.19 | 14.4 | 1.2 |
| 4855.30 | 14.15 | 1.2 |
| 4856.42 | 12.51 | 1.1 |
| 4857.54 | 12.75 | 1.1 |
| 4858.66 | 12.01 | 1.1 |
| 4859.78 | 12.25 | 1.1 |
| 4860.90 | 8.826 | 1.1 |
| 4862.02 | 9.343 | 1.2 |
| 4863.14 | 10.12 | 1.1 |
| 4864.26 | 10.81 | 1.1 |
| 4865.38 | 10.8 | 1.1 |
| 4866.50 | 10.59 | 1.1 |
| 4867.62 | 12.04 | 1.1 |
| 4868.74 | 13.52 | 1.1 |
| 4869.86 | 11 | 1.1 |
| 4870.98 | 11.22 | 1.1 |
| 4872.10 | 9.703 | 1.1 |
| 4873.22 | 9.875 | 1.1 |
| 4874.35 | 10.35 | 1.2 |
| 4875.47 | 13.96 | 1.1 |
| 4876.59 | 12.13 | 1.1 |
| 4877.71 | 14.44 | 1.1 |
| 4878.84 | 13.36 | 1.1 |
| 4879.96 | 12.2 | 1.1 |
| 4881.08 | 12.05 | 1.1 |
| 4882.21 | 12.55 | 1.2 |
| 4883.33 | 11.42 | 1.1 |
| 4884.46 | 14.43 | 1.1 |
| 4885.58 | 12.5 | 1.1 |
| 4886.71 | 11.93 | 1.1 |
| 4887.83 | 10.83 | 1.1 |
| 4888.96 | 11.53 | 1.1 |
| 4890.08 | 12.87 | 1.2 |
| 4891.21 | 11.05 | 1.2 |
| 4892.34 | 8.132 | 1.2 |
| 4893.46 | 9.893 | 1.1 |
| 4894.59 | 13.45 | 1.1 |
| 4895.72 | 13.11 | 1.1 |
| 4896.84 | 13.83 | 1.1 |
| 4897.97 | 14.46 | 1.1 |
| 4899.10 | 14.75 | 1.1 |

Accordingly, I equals 0.9 A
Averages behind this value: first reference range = 13.6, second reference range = 12.8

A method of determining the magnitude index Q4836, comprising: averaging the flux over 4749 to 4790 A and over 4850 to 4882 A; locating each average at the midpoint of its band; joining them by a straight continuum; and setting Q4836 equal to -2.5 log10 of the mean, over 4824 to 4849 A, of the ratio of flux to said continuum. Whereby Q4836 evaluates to -0.03 mag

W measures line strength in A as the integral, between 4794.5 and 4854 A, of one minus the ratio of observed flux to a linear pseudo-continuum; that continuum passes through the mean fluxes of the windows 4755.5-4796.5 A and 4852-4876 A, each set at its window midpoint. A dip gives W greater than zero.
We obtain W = -3.68 A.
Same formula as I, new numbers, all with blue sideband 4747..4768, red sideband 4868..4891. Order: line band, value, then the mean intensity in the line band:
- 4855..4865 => 0.6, 11.3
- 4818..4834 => -1.2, 12.9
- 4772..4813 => -2.7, 12.8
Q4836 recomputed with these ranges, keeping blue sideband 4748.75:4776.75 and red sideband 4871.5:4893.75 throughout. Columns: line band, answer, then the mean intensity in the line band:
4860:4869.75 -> 0.10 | 10.8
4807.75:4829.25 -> -0.07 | 12.9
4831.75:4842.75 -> -0.02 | 12.2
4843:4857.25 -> -0.09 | 12.9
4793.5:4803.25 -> -0.07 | 13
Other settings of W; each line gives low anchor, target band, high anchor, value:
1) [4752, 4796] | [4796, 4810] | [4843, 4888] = -0.3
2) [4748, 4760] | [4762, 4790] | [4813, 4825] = 0.1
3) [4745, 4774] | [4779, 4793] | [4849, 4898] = -0.5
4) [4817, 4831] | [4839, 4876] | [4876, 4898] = 2.1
